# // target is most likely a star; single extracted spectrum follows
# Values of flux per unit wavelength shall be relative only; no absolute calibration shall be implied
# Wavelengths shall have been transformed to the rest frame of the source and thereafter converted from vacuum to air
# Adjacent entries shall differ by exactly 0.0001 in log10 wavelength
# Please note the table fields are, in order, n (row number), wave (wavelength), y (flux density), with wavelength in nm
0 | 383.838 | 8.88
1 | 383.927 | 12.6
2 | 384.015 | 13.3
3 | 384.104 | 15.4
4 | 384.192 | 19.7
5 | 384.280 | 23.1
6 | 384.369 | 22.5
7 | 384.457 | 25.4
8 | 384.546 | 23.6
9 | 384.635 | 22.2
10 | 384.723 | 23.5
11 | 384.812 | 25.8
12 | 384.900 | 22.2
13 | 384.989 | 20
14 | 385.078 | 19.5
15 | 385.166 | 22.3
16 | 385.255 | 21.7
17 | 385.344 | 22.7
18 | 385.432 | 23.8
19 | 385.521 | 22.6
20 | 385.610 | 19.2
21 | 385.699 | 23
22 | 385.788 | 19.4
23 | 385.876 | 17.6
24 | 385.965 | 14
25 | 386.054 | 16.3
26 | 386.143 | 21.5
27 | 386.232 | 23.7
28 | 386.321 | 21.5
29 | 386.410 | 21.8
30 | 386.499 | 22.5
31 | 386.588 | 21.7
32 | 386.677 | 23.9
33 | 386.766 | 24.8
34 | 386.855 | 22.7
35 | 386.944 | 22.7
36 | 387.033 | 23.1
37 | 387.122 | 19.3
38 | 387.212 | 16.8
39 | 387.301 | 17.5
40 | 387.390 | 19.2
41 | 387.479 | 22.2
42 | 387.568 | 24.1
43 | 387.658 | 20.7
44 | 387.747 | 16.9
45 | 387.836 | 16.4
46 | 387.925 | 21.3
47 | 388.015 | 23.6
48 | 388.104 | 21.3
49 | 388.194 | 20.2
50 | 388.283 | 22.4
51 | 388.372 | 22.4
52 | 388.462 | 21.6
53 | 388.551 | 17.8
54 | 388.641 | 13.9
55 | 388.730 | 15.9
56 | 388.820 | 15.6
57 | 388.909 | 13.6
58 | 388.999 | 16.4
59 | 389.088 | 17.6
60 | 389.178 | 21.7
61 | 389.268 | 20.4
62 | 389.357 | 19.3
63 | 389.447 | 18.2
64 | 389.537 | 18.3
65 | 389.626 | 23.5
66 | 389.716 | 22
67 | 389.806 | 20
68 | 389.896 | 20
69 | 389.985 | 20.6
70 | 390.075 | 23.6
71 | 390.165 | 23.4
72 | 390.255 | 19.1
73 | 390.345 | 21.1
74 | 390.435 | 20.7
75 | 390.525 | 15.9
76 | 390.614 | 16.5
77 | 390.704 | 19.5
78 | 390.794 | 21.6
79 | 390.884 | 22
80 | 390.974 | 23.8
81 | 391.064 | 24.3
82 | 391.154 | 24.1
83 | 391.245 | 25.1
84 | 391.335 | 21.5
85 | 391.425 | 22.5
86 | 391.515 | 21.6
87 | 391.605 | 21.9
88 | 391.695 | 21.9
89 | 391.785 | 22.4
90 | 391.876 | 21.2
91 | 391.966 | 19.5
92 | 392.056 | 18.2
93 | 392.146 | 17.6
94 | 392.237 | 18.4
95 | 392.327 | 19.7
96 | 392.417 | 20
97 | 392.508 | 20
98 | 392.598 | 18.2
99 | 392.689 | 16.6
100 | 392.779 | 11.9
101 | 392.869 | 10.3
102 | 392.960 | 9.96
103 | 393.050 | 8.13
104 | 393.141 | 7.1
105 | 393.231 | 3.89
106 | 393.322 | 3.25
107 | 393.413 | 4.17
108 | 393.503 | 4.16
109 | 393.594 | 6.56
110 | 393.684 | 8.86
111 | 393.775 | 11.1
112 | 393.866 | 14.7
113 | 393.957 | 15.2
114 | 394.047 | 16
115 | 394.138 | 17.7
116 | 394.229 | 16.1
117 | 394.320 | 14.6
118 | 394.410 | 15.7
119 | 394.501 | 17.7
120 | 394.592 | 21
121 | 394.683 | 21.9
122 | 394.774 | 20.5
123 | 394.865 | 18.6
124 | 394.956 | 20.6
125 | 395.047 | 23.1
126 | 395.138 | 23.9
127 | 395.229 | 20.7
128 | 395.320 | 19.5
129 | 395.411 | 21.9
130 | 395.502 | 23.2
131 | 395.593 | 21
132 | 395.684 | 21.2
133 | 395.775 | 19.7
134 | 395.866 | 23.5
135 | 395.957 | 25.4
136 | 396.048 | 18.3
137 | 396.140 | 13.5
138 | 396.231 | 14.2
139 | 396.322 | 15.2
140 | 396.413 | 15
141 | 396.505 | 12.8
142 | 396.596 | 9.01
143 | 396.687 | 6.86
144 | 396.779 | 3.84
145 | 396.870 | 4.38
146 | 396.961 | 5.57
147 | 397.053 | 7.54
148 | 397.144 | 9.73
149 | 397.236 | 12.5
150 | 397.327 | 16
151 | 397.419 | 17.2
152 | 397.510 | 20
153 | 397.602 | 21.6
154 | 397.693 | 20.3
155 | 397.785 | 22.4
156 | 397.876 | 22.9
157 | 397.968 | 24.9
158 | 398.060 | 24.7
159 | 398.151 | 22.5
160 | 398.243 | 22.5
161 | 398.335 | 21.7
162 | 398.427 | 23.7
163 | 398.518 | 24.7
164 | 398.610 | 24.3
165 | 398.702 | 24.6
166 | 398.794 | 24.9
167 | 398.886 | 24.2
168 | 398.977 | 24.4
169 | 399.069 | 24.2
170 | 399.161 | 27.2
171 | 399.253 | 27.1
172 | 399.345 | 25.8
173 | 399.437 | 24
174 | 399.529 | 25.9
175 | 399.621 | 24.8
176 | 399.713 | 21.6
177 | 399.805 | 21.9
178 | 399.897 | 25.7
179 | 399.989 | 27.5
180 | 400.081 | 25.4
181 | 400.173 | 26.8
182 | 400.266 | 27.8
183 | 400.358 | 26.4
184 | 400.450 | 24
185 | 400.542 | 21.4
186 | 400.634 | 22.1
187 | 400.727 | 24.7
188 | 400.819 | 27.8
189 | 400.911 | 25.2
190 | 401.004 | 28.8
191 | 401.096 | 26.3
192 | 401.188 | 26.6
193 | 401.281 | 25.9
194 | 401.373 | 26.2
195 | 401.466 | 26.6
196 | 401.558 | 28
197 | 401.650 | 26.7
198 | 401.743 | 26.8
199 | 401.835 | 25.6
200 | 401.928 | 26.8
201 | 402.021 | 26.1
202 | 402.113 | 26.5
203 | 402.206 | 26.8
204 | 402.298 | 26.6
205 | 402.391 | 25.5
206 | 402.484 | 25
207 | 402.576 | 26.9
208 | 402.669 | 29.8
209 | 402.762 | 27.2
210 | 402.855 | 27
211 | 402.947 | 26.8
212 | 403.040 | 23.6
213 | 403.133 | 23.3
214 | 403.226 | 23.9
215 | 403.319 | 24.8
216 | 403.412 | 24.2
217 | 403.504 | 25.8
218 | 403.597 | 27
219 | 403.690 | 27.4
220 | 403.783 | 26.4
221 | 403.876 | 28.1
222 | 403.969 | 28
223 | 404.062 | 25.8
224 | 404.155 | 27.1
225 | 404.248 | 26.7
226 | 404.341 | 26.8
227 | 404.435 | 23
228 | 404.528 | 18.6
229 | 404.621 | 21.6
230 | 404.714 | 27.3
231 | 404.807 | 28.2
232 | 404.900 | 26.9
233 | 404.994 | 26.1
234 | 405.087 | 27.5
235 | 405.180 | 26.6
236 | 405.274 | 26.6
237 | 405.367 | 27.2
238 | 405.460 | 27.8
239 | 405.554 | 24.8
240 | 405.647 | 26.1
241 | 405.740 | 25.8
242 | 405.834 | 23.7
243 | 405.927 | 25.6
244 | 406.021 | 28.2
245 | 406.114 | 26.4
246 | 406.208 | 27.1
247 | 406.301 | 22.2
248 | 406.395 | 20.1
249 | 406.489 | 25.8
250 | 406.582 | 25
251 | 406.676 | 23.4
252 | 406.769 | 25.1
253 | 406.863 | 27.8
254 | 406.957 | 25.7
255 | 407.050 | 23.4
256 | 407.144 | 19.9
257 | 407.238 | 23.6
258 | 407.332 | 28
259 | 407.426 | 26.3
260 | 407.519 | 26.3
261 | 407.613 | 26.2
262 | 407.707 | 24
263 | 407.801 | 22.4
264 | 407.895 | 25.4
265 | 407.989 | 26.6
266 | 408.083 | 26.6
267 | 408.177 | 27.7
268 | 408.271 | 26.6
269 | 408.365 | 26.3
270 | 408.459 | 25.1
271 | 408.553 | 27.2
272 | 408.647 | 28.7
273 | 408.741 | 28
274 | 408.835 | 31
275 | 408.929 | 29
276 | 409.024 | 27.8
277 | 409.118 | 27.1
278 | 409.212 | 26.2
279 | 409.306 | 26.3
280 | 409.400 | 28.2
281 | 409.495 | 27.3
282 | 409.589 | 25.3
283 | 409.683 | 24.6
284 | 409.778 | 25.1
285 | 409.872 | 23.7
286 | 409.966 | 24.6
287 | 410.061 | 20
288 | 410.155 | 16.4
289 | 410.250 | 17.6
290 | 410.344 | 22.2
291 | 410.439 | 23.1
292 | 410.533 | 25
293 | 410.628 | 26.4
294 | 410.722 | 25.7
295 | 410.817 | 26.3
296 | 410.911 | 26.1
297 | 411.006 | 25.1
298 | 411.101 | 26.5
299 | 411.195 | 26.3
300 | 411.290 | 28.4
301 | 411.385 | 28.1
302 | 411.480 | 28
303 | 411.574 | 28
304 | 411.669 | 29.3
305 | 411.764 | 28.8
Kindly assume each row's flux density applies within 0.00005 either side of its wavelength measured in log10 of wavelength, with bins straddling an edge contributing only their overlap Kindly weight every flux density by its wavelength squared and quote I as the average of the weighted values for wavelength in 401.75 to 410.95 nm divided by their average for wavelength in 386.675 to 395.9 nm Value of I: 1.5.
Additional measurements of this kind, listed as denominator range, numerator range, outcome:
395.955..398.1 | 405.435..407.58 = 1.76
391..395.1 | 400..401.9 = 1.65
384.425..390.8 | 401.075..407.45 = 1.37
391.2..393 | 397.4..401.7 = 1.35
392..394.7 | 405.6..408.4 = 1.99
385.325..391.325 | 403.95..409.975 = 1.39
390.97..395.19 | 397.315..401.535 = 1.51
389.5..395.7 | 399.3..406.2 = 1.52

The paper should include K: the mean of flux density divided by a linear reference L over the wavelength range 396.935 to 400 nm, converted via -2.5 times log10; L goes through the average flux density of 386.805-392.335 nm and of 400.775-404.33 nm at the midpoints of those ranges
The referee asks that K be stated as 0.131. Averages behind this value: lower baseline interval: 20.3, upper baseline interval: 26.4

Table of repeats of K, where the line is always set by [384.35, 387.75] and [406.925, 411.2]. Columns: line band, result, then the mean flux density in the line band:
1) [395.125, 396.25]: 0.13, 20.5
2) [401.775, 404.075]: -0.08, 26.2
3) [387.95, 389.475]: 0.15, 19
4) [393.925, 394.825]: 0.28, 17.7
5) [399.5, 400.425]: -0.07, 25.3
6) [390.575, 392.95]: 0.13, 19.9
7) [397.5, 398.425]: 0.05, 22.5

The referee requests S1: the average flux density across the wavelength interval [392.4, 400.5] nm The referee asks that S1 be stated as 18.2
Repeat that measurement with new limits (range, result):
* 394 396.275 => 19.6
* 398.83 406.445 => 25.7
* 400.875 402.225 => 26.6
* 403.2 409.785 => 25.9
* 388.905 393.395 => 18.5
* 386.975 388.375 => 20.4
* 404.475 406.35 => 25.7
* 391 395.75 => 17.1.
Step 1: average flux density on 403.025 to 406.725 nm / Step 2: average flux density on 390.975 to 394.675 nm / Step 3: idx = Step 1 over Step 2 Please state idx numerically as 1.60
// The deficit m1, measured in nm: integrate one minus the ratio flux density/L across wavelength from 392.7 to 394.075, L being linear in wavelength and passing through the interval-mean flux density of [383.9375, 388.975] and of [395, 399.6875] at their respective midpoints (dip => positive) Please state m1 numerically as 0.75 nm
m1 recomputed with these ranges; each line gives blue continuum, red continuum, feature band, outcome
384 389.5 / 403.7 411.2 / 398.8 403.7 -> -0.36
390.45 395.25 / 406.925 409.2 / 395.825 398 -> 0.50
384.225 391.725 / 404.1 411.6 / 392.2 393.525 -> 0.61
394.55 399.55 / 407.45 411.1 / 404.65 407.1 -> -0.20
